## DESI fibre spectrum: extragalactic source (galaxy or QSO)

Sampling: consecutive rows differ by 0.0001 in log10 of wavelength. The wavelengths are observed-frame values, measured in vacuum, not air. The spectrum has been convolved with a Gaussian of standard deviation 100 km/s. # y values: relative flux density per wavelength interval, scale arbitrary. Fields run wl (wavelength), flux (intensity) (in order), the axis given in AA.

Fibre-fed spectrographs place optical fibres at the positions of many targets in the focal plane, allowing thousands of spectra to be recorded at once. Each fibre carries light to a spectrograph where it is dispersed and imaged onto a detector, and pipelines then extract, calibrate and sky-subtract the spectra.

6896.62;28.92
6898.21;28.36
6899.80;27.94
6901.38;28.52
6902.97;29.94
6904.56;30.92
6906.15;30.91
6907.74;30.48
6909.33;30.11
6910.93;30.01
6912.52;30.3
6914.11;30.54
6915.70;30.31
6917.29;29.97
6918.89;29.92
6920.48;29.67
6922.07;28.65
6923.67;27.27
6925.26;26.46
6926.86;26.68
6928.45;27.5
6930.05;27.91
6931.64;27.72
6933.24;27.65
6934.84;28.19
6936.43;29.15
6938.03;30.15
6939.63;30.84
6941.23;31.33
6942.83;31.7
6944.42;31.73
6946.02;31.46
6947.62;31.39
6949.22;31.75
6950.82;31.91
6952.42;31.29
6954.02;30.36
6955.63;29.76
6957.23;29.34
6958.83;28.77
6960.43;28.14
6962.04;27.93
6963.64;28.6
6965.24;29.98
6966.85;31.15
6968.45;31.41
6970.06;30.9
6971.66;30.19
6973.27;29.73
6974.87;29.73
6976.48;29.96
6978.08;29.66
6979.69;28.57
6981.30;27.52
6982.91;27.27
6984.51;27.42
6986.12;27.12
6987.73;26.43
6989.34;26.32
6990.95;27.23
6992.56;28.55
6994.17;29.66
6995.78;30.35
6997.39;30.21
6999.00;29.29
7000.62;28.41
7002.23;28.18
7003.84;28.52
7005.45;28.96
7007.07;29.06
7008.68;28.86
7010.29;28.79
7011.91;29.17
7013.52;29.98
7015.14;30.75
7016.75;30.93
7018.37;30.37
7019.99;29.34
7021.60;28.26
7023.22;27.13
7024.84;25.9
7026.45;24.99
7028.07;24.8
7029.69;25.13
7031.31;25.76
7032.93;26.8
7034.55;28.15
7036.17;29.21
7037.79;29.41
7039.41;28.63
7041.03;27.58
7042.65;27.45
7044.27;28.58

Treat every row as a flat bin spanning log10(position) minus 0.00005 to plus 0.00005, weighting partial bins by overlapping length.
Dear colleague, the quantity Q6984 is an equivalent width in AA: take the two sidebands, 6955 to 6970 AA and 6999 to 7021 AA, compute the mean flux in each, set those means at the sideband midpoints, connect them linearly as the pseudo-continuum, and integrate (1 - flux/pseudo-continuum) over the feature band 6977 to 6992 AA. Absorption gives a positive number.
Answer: 0.9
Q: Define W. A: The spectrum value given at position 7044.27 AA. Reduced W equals 28.58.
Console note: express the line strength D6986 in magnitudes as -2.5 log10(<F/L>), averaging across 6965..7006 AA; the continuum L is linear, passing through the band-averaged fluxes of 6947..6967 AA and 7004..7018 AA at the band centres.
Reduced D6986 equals 0.030 mag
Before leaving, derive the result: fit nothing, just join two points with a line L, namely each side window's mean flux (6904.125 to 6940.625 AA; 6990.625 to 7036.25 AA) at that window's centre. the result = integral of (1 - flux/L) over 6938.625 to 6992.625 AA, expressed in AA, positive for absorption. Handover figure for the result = -1.48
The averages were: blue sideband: 29.2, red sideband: 28.4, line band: 29.6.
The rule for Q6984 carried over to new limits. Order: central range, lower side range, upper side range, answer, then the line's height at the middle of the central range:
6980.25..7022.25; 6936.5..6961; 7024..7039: -0.89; 28.2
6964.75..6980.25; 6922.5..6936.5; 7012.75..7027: -1.13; 28.1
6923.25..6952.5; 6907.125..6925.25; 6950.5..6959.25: 0.36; 29.9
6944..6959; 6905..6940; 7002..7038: -1.05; 28.8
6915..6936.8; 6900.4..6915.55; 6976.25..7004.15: 1.06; 29.8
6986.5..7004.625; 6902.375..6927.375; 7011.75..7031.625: -0.09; 28.3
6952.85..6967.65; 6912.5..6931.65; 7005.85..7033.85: -0.51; 28.4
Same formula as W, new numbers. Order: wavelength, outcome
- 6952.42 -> 31.29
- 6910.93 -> 30.01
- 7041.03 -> 27.58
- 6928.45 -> 27.5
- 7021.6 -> 28.26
